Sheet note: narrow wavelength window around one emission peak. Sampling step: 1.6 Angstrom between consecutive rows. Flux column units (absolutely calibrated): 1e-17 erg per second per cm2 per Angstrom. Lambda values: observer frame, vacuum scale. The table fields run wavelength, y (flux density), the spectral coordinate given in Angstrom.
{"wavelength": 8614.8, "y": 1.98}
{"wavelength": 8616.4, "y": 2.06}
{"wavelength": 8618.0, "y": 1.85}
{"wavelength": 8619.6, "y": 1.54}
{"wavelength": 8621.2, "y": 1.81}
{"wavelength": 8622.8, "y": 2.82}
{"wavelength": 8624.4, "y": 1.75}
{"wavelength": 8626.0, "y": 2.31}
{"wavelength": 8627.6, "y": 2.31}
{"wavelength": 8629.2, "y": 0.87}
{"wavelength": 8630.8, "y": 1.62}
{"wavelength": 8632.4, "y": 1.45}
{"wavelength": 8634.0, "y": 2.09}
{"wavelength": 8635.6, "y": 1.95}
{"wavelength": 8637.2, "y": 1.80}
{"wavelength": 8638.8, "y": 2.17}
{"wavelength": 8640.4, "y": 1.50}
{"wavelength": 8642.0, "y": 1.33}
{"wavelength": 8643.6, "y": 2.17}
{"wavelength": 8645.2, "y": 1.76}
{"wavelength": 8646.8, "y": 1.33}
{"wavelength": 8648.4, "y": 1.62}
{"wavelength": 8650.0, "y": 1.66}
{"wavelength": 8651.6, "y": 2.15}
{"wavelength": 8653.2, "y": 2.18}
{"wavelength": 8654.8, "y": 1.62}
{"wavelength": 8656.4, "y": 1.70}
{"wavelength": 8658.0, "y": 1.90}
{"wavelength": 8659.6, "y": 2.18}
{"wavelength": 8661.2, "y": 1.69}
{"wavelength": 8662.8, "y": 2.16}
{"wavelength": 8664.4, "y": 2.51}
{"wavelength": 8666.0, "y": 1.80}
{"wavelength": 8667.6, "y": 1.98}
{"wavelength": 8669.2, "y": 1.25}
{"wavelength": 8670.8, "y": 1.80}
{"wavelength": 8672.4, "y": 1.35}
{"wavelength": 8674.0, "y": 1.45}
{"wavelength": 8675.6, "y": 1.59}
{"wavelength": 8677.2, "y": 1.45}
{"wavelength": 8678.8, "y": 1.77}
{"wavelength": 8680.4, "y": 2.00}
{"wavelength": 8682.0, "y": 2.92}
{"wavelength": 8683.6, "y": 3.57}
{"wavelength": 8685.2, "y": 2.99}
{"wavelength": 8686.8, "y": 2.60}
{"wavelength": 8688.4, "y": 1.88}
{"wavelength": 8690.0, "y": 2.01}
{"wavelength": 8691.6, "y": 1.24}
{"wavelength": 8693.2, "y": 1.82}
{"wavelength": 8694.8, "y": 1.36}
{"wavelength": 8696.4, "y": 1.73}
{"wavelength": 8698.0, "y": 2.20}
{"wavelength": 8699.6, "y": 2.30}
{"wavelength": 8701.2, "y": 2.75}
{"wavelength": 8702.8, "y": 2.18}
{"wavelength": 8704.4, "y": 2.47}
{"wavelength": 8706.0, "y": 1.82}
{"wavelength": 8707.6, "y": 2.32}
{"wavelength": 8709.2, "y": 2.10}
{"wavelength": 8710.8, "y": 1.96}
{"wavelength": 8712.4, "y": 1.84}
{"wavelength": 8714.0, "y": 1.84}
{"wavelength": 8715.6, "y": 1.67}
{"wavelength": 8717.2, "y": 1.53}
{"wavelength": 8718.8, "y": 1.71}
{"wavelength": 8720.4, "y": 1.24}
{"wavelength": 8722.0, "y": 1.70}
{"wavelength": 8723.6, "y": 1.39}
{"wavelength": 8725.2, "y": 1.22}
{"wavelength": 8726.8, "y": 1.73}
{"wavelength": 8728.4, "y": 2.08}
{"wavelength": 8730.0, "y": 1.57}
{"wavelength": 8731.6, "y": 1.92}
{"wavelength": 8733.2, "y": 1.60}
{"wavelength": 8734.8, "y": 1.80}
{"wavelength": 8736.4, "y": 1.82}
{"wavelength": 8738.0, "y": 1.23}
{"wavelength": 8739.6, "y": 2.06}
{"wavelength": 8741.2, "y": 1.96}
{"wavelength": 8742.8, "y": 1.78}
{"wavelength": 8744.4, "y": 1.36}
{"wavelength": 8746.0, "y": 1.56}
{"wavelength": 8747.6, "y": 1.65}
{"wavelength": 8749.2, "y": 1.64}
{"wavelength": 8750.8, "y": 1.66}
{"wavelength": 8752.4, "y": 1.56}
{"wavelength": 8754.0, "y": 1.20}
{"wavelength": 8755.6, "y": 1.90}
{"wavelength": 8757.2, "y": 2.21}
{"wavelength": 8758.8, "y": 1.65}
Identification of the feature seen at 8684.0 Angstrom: [S II]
